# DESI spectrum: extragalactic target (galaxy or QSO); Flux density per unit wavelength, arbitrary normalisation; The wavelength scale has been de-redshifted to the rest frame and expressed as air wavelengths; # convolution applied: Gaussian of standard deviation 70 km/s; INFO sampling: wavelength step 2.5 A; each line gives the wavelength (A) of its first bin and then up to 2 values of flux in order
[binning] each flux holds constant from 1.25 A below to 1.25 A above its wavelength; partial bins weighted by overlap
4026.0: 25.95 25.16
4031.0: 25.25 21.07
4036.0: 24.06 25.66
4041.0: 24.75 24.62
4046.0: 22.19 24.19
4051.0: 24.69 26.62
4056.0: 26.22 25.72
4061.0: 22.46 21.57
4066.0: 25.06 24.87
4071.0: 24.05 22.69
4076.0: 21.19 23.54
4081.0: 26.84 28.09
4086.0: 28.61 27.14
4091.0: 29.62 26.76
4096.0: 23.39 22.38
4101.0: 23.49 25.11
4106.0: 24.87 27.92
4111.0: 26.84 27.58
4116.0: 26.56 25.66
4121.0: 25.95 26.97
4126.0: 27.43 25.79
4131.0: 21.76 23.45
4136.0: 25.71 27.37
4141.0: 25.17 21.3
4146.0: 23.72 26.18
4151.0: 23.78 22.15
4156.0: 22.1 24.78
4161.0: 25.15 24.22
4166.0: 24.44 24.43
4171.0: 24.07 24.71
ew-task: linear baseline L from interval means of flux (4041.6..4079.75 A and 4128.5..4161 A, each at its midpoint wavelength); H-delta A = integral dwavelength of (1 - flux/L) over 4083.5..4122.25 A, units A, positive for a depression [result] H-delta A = -3.5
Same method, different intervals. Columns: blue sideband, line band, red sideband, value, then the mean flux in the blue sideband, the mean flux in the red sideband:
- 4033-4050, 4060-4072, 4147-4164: 0.2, 23.9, 24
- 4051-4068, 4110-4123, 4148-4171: -1.2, 24.6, 24.1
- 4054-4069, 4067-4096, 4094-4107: -1.8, 24.4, 24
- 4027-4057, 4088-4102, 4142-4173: -0.7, 24.5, 23.9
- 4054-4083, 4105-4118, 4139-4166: -1.4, 24.2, 24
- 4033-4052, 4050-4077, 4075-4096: 1.1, 24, 26.4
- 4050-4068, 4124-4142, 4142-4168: -1.0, 24.6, 23.8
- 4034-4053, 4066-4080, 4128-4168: 0.4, 24.3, 24.2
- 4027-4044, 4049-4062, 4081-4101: 0.0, 24.4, 26.4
